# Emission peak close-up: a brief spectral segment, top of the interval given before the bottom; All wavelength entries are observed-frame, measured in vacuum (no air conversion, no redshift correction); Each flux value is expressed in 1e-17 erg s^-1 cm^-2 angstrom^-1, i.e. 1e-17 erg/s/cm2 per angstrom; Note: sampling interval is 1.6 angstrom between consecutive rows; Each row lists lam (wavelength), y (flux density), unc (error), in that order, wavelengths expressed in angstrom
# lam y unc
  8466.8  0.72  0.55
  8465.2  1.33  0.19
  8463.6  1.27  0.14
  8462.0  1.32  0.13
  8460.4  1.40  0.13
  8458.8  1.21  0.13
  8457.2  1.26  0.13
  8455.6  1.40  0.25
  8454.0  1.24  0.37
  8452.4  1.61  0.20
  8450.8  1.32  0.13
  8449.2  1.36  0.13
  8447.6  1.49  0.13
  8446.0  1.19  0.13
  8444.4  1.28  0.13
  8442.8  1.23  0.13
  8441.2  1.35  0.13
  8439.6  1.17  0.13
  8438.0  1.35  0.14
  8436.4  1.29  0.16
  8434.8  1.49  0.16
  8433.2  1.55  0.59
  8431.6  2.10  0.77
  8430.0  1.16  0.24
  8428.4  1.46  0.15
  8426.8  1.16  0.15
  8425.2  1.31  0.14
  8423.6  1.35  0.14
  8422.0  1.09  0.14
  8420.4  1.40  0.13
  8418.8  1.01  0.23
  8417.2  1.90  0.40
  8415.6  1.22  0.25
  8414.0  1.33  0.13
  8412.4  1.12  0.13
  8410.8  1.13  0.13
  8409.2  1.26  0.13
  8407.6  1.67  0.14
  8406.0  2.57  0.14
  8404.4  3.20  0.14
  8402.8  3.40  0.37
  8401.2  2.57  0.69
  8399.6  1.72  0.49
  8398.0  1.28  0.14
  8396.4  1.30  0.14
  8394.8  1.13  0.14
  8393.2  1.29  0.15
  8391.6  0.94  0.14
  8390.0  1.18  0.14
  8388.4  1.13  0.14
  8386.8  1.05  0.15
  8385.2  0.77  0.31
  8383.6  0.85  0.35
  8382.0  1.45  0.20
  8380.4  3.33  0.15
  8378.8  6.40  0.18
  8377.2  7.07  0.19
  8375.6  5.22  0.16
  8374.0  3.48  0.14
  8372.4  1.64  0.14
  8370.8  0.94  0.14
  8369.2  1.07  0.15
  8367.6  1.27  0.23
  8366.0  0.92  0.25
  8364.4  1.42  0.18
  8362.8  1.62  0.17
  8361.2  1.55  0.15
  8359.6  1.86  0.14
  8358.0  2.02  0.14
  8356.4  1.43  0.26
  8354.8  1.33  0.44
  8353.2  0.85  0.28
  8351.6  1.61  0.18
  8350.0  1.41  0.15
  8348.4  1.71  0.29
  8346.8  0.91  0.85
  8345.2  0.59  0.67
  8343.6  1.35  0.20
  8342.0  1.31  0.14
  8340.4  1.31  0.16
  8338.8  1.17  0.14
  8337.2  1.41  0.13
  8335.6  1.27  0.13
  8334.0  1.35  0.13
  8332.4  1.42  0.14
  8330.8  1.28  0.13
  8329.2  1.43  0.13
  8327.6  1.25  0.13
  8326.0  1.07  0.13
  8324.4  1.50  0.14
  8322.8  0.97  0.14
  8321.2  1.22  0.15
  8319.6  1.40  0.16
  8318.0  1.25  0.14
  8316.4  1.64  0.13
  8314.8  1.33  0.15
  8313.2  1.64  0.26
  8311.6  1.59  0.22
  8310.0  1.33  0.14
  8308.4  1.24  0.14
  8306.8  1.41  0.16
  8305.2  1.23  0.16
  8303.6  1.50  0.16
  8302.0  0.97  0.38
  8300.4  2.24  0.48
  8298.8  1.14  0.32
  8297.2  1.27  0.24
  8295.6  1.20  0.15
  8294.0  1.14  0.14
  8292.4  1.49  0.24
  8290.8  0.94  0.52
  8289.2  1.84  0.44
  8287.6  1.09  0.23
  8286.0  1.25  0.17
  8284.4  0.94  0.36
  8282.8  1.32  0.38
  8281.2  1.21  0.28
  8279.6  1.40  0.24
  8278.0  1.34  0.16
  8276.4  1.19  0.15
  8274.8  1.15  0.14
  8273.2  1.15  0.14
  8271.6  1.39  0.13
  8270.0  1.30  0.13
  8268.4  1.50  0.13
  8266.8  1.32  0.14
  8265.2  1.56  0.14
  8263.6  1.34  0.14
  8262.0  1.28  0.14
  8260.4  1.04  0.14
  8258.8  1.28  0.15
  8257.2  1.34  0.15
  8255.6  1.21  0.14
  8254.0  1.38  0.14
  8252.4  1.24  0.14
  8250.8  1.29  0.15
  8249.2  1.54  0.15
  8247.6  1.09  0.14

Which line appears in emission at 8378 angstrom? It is H-alpha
